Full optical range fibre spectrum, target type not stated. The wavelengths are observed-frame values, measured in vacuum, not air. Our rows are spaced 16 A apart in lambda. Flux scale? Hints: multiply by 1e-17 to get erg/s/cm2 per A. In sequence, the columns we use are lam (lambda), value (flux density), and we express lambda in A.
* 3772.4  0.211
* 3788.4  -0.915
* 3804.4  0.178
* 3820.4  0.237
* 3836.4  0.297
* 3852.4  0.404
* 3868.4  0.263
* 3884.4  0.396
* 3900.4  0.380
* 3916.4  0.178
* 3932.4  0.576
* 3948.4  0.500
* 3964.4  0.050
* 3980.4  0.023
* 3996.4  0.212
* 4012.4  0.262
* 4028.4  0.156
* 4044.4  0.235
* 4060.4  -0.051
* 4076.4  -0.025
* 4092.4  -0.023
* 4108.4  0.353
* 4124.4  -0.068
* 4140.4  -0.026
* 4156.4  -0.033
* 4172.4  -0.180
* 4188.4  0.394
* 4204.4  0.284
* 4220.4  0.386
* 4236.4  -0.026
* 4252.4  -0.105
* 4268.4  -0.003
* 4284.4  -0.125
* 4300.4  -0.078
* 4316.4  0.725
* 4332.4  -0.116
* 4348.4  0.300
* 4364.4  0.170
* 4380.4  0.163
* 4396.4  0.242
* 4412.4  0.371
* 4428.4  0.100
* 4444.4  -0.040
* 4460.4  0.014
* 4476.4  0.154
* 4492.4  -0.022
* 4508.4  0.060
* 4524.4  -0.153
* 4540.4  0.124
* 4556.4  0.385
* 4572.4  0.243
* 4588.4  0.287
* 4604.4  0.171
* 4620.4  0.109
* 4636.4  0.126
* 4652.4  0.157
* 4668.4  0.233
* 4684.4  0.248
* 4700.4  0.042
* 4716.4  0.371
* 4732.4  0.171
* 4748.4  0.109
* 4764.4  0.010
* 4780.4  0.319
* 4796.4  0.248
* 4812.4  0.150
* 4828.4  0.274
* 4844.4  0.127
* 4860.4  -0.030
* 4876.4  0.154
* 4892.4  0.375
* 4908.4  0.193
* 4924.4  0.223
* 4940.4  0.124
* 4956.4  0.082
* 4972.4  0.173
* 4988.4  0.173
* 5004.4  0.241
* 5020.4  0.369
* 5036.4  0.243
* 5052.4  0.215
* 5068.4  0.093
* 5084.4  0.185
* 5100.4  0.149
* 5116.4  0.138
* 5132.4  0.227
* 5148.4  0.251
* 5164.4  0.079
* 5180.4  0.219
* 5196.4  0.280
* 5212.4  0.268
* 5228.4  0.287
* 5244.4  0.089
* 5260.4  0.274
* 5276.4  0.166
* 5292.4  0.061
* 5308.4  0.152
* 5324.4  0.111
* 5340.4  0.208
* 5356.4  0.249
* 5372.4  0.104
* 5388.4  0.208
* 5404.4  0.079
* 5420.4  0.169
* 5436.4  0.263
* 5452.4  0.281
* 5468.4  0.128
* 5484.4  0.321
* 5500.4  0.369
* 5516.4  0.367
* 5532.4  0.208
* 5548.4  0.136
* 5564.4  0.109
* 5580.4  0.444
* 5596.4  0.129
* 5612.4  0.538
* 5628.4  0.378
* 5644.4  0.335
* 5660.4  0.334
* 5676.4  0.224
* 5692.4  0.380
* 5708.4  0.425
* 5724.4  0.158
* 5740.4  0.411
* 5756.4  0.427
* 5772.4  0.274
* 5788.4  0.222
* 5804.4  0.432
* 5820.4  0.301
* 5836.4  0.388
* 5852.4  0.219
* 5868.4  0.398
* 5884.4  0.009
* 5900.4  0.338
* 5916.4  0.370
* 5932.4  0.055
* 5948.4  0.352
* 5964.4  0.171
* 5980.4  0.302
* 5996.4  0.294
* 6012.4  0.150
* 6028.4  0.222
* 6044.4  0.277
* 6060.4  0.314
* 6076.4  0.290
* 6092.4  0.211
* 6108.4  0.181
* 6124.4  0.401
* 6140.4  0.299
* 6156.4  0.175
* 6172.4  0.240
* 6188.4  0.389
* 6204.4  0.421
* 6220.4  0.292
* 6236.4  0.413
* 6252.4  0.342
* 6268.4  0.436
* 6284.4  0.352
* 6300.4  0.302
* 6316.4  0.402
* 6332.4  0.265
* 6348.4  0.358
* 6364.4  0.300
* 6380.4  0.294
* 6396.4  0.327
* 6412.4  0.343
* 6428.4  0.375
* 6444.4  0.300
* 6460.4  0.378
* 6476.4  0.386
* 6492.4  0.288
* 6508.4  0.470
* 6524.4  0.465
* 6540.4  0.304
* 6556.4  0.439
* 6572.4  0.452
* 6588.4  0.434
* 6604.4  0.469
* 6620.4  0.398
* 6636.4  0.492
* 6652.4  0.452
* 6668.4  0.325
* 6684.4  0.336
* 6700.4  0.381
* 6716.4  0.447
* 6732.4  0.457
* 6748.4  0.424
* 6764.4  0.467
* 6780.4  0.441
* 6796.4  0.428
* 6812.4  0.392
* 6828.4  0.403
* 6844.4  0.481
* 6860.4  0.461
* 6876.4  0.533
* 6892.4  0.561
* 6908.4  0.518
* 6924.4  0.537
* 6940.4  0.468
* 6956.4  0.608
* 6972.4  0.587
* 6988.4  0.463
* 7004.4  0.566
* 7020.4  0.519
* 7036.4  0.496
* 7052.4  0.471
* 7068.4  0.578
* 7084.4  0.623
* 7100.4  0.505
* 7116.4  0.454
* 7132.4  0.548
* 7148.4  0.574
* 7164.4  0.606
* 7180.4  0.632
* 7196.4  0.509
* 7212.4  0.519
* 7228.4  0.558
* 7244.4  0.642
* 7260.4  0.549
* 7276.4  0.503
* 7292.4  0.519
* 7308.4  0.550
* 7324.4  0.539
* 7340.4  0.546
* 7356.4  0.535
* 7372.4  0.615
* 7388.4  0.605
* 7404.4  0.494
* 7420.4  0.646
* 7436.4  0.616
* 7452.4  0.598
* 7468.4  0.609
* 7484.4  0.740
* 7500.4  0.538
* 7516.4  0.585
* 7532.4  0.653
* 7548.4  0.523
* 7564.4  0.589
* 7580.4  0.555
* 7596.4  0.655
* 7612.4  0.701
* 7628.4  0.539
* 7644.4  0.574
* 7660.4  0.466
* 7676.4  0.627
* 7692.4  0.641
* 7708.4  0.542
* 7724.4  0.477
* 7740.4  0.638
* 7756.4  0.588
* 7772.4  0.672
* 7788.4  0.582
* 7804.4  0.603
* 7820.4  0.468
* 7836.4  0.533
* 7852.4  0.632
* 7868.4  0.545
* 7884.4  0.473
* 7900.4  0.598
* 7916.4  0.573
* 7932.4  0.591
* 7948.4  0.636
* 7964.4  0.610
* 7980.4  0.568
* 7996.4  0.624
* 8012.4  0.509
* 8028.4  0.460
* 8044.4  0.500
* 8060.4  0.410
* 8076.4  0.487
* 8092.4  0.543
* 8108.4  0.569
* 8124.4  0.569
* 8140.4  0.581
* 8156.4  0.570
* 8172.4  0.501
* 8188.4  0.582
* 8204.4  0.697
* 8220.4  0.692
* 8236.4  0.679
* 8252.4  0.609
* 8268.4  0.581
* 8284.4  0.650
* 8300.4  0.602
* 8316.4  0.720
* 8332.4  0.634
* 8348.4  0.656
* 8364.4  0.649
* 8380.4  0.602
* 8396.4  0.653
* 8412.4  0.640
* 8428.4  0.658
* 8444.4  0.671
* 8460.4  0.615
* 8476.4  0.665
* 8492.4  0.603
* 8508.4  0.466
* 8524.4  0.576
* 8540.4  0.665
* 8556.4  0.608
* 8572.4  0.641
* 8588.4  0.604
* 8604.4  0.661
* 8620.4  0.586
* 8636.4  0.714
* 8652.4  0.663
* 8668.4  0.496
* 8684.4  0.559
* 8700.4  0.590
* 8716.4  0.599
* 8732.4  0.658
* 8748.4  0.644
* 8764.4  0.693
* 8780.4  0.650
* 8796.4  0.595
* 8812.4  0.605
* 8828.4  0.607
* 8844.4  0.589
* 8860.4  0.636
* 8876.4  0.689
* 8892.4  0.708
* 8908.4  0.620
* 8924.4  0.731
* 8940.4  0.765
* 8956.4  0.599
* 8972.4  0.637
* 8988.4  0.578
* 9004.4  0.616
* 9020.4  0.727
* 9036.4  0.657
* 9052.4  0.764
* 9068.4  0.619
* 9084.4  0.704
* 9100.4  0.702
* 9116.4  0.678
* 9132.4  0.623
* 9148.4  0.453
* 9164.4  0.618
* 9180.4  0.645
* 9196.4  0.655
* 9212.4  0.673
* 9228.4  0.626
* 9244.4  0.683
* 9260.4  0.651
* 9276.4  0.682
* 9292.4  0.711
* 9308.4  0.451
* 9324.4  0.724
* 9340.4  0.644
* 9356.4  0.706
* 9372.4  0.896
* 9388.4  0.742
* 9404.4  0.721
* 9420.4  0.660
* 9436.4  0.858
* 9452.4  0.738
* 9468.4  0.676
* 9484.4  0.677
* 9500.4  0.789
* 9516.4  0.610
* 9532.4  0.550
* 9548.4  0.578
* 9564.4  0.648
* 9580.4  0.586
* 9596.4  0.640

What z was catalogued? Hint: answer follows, 0.55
